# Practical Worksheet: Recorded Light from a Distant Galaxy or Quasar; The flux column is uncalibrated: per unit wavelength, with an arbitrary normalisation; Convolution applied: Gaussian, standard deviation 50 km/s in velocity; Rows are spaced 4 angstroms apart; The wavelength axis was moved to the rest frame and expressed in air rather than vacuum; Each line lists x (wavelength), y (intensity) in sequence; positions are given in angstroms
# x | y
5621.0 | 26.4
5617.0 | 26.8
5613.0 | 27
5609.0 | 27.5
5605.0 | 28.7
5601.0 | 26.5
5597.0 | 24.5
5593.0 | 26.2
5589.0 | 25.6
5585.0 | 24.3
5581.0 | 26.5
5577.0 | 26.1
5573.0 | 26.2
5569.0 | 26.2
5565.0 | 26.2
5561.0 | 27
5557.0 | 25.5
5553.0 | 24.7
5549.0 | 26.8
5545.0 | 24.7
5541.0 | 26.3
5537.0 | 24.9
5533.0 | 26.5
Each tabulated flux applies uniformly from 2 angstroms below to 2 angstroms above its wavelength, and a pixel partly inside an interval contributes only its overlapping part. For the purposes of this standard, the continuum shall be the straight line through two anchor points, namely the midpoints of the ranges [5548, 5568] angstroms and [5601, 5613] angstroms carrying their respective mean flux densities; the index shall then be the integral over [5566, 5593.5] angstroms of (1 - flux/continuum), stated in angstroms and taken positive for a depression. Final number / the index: 0.89 angstroms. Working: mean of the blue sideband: 26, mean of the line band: 25.9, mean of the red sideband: 27.7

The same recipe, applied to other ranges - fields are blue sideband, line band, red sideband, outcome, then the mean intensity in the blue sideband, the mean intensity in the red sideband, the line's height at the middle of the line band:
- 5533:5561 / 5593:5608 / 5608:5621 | 0.1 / 25.7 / 27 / 26.7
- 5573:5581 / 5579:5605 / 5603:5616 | 1.0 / 26.2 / 27.7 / 26.9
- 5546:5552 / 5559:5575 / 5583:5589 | -0.6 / 26.1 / 24.7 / 25.4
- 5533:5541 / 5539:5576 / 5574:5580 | -0.1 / 25.6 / 26.2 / 25.9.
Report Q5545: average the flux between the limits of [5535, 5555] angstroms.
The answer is 25.5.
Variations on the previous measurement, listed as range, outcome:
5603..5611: 28.1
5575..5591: 25.6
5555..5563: 26.2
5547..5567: 26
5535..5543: 25.6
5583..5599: 25.1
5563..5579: 26.2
